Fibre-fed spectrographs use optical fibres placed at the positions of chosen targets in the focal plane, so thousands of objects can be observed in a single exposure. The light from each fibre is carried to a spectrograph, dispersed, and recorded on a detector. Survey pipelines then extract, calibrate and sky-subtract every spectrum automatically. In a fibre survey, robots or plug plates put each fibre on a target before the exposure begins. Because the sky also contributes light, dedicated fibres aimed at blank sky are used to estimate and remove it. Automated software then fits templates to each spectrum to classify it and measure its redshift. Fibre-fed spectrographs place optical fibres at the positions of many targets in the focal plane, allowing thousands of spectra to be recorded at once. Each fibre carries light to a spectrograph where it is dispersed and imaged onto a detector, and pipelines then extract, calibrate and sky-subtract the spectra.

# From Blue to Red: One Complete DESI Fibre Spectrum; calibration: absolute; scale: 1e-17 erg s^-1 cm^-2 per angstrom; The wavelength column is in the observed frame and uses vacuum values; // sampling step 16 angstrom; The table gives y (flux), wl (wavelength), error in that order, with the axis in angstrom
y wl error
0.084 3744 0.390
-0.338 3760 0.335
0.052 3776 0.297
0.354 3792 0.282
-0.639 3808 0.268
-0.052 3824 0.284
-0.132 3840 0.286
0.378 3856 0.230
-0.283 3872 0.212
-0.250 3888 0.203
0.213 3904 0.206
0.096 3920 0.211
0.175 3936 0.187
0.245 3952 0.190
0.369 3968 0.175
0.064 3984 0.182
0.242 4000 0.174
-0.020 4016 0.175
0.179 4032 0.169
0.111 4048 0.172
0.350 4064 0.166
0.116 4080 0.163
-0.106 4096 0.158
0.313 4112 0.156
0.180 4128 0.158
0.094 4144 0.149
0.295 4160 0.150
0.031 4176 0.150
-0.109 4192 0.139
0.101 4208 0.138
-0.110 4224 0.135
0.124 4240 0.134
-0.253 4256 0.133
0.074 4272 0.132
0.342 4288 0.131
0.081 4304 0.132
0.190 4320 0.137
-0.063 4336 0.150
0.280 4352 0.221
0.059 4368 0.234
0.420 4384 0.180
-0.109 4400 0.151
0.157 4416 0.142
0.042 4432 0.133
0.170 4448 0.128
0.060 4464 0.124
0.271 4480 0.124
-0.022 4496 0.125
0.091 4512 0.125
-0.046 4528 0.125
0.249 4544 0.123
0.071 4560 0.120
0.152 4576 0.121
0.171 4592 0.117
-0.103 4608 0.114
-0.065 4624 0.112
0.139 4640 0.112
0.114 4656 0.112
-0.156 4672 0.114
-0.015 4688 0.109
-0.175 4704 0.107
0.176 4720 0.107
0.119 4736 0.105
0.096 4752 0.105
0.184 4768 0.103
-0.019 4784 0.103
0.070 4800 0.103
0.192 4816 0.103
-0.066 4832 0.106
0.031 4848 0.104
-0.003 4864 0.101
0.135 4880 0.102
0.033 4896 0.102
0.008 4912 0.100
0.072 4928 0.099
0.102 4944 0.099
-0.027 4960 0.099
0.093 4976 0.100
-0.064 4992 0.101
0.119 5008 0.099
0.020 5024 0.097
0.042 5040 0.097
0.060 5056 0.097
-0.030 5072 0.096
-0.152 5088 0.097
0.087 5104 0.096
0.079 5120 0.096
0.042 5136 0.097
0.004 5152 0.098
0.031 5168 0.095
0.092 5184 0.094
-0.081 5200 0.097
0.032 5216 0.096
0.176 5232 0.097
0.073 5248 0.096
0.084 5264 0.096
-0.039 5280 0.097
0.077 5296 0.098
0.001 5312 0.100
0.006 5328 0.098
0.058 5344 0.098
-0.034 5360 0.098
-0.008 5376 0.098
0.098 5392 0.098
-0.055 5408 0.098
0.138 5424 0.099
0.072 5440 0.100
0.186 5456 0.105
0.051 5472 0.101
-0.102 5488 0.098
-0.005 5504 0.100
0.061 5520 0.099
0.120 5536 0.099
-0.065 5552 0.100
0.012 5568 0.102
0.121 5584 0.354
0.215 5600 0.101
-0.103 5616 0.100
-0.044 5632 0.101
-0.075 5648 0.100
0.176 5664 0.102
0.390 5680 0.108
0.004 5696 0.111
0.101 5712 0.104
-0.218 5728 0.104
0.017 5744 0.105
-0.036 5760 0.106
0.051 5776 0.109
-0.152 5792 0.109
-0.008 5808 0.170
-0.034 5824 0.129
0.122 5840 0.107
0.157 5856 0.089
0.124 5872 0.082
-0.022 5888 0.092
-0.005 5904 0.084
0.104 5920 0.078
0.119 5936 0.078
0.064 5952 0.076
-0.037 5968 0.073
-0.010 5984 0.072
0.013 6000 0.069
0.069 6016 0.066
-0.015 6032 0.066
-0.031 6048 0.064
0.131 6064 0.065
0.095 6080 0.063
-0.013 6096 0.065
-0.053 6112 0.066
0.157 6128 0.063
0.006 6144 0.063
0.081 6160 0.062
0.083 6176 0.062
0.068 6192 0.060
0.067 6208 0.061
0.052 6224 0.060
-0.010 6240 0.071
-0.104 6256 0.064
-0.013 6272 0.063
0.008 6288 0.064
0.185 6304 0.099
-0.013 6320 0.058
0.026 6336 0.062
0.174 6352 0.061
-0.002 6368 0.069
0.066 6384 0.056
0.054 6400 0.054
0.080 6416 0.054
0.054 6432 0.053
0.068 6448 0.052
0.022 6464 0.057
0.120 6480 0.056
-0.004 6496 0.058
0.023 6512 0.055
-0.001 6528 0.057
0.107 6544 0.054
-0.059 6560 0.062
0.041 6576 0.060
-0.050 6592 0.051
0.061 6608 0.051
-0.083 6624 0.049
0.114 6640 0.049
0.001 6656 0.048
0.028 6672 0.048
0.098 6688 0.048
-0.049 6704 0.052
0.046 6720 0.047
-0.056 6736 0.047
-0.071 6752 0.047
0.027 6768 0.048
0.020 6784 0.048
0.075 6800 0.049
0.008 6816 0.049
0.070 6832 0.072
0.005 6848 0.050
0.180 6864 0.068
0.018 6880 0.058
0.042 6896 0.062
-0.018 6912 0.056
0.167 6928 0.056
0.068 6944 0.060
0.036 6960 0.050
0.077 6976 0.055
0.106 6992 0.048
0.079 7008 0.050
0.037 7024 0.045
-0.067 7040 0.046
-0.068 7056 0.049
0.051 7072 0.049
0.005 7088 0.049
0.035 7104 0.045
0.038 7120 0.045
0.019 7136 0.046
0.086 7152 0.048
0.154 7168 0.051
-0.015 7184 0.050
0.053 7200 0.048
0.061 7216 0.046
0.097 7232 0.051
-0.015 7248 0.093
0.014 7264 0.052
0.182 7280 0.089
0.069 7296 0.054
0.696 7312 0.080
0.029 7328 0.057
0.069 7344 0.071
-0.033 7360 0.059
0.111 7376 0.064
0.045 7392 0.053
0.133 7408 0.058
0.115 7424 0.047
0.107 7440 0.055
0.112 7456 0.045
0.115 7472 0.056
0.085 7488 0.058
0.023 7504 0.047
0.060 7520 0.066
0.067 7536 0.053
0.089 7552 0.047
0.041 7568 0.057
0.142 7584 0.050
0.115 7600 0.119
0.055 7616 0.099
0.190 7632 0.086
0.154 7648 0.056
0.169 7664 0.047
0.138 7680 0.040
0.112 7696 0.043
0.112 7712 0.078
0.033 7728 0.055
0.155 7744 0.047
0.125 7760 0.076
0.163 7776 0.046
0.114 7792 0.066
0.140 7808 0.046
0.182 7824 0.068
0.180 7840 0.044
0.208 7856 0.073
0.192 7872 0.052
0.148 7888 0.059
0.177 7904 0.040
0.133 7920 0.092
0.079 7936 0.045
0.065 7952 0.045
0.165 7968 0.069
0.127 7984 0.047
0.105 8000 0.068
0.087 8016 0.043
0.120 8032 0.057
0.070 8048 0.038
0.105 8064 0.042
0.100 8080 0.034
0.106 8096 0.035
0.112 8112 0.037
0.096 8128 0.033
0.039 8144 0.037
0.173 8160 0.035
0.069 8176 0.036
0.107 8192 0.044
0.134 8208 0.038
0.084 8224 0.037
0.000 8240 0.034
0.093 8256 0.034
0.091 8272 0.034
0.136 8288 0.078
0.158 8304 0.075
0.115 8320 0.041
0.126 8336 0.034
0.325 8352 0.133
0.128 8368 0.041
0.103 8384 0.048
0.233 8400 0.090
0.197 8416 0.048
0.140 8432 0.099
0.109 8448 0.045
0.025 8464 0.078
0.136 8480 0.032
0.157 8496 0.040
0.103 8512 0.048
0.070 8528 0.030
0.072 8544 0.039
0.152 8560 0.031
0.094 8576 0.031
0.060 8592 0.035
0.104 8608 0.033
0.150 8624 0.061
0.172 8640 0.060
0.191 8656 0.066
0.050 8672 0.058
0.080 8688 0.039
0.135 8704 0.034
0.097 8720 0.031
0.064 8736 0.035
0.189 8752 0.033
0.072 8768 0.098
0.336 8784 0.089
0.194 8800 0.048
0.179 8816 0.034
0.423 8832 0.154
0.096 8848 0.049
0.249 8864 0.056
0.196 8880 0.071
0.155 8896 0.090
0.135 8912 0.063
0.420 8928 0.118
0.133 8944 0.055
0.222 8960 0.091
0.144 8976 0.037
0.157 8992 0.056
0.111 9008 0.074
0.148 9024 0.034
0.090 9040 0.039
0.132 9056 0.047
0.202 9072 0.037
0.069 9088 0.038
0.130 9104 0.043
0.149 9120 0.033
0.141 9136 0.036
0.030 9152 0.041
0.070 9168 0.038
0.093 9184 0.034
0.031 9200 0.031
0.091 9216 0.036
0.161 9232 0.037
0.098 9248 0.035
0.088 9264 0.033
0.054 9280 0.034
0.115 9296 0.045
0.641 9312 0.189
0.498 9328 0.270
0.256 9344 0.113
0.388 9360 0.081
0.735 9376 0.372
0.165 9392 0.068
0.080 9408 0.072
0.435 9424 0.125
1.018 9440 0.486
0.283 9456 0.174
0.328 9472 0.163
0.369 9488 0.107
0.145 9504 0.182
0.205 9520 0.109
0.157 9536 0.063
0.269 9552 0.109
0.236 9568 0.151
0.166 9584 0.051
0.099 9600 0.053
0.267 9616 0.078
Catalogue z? 0.96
